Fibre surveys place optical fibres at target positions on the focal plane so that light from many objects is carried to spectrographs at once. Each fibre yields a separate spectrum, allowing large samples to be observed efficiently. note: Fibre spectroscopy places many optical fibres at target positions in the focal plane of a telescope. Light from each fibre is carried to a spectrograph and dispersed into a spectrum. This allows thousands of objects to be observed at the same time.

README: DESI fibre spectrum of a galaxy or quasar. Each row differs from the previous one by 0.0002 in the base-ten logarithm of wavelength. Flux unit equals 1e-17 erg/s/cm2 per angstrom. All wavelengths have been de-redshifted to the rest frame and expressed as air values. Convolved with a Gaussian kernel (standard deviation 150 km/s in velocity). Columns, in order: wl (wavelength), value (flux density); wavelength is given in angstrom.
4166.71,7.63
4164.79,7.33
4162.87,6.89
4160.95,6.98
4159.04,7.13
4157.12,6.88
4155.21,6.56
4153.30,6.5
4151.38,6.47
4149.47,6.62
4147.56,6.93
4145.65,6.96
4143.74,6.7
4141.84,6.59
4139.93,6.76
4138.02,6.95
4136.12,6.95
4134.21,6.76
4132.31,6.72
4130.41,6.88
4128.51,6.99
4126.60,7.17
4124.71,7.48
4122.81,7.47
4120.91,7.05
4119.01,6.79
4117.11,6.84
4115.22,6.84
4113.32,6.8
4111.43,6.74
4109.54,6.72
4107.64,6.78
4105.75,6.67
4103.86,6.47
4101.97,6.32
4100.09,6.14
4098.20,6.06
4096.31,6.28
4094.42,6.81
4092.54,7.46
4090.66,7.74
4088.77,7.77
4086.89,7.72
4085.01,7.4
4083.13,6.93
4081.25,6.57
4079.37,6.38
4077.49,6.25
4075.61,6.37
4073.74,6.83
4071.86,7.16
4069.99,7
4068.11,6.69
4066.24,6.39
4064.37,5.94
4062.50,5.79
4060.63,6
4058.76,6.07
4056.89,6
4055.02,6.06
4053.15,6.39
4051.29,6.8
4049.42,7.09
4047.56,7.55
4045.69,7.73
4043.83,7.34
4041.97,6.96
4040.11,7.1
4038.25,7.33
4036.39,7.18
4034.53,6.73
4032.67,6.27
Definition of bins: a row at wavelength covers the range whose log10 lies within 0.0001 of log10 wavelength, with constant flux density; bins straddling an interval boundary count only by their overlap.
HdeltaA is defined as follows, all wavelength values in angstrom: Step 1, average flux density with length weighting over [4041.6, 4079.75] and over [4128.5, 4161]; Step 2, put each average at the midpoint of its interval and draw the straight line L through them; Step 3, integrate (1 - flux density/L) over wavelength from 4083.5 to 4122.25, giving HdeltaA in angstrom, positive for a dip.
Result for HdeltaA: -1.0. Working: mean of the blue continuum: 6.61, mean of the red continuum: 6.79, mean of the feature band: 6.88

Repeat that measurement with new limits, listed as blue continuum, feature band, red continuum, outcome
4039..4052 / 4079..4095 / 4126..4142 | -0.4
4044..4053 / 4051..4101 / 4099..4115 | 2.1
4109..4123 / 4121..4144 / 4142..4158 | -0.6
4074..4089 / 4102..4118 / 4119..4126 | 1.0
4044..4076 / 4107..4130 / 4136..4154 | -1.0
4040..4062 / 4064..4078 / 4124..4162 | 0.3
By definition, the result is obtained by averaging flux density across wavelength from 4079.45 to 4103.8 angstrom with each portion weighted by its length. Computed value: 6.9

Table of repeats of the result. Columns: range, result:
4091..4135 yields 6.81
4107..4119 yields 6.78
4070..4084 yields 6.66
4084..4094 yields 7.58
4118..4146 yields 6.95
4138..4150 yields 6.78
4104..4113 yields 6.71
